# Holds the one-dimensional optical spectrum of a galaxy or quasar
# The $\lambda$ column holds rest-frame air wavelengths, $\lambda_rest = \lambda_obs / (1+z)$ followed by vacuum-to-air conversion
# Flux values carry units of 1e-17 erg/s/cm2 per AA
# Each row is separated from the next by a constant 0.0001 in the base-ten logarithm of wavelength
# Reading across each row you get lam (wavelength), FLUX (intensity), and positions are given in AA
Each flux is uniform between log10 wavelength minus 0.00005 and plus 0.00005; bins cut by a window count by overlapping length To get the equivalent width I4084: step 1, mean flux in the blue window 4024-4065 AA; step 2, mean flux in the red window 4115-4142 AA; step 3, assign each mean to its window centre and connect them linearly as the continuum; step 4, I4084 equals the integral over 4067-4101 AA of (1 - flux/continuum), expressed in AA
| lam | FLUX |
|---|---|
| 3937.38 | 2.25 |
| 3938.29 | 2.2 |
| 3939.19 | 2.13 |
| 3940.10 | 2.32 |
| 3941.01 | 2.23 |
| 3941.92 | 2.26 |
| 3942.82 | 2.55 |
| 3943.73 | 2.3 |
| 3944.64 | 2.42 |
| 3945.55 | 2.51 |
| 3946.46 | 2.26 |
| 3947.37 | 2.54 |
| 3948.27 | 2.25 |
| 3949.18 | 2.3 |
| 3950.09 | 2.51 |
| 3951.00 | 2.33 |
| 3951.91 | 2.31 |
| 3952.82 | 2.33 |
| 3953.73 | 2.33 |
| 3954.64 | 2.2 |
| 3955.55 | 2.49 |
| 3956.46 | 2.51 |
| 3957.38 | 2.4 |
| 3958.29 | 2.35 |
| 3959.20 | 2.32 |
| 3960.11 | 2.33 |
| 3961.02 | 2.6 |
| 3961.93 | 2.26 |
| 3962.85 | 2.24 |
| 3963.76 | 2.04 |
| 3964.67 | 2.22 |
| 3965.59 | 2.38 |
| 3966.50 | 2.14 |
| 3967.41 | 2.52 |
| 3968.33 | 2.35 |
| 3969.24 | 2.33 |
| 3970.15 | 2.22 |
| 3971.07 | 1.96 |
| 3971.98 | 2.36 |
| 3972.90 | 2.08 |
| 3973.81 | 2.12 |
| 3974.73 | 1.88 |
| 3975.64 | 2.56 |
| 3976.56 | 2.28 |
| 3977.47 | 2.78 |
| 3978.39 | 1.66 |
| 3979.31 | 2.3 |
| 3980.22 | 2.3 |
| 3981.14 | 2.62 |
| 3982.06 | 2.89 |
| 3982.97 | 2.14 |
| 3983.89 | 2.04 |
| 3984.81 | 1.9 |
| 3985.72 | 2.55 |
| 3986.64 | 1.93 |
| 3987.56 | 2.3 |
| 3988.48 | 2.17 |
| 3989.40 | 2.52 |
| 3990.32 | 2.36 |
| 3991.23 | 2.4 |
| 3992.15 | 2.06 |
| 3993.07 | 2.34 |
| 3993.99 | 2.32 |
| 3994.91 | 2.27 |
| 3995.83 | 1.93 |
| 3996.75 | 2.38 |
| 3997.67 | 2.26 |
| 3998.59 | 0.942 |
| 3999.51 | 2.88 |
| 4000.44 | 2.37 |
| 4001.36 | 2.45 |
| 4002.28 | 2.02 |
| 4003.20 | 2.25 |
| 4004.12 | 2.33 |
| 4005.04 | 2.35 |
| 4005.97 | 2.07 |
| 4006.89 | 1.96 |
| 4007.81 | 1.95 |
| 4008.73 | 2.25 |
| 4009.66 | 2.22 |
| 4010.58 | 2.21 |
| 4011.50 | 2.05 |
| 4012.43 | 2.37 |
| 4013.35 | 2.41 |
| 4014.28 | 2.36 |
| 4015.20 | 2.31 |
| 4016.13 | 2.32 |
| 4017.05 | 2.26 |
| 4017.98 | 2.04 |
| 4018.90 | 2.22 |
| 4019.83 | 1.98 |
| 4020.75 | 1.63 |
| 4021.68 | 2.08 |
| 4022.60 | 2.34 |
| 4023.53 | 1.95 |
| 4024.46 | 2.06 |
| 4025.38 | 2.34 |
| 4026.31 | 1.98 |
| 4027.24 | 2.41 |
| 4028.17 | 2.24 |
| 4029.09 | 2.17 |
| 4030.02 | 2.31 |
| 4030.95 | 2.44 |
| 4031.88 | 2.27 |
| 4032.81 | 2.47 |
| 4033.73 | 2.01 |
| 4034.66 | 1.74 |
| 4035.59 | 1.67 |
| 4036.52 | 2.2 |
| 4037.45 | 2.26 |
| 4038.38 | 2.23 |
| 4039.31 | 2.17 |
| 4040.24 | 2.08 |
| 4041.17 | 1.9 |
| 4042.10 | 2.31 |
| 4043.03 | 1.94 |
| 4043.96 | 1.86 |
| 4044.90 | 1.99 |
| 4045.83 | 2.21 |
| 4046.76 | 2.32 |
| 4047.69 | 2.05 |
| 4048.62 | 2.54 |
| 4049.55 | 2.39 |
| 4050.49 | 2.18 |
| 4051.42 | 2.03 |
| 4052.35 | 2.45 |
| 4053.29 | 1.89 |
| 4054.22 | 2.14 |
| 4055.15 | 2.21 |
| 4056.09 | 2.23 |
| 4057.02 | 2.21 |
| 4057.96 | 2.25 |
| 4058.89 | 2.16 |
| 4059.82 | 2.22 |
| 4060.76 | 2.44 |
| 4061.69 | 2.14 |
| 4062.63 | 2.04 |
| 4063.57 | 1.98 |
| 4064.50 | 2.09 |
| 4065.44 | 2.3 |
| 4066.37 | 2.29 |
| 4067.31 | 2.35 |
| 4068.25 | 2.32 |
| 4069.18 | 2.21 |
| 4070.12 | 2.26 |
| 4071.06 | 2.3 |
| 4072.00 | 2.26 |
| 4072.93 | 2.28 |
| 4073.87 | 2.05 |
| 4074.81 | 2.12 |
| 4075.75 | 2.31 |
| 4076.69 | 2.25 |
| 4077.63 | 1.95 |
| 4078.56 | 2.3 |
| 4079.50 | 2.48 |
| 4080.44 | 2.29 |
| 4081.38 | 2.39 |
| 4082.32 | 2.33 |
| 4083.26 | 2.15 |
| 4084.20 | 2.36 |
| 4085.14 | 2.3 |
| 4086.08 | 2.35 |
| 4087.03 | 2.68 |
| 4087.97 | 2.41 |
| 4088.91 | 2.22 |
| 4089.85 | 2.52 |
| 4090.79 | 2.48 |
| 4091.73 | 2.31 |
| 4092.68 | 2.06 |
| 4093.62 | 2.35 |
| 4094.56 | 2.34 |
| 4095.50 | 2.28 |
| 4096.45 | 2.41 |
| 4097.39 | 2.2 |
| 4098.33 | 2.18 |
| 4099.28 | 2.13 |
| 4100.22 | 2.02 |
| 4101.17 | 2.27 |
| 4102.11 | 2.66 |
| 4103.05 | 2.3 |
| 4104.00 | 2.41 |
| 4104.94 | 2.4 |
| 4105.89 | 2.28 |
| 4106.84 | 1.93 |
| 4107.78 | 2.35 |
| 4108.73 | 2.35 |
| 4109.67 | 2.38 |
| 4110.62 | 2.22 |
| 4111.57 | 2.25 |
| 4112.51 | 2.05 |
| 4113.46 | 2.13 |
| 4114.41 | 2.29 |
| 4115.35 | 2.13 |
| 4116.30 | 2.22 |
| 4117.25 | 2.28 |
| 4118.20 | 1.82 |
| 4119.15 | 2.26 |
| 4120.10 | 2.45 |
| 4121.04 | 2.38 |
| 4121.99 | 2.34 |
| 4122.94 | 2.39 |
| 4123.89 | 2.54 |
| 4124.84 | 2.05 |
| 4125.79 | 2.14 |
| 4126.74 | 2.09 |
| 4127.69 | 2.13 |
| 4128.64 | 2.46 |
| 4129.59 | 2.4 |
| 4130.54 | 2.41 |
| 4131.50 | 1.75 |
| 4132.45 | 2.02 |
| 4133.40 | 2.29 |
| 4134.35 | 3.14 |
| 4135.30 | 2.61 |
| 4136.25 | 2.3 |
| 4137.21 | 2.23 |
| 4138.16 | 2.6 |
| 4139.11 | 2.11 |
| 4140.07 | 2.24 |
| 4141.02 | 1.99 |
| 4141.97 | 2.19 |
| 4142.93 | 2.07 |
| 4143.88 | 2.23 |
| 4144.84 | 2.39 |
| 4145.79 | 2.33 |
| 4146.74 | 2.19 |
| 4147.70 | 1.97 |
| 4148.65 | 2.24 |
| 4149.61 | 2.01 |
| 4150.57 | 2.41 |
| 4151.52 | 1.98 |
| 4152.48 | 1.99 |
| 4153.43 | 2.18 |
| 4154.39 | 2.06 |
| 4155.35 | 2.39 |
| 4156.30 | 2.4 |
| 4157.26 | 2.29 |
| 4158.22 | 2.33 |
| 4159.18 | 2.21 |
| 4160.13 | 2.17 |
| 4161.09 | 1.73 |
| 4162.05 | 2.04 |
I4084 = -1.0 AA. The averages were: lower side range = 2.16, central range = 2.28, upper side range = 2.28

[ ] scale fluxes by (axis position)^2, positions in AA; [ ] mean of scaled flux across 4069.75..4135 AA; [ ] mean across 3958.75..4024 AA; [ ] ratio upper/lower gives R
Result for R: 1.1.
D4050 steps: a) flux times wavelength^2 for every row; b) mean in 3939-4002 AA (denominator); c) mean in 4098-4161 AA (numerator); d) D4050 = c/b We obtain 1.1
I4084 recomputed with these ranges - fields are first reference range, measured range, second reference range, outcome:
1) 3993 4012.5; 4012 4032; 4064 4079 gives -0.07 AA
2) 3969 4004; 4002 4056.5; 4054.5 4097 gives 2.22 AA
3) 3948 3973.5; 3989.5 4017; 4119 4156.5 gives 0.85 AA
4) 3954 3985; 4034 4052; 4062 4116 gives 1.31 AA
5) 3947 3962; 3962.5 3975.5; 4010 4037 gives 0.68 AA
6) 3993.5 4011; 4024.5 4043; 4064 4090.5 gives 0.55 AA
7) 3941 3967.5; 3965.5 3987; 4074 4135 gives 0.70 AA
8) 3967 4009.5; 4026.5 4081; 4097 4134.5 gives 1.31 AA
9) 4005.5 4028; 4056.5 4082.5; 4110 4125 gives -0.37 AA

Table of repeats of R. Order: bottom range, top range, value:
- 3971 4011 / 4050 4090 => 1.05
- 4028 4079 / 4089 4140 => 1.08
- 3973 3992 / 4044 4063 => 1.00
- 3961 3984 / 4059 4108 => 1.06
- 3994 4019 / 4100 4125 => 1.09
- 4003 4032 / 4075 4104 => 1.09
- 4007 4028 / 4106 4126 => 1.08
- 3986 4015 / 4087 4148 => 1.09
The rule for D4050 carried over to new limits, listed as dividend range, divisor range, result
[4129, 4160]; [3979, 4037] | 1.09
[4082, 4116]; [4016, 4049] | 1.11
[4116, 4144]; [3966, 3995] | 1.08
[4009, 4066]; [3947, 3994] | 0.98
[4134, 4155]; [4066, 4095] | 1.01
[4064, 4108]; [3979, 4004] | 1.06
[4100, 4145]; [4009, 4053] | 1.09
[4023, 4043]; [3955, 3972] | 0.96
